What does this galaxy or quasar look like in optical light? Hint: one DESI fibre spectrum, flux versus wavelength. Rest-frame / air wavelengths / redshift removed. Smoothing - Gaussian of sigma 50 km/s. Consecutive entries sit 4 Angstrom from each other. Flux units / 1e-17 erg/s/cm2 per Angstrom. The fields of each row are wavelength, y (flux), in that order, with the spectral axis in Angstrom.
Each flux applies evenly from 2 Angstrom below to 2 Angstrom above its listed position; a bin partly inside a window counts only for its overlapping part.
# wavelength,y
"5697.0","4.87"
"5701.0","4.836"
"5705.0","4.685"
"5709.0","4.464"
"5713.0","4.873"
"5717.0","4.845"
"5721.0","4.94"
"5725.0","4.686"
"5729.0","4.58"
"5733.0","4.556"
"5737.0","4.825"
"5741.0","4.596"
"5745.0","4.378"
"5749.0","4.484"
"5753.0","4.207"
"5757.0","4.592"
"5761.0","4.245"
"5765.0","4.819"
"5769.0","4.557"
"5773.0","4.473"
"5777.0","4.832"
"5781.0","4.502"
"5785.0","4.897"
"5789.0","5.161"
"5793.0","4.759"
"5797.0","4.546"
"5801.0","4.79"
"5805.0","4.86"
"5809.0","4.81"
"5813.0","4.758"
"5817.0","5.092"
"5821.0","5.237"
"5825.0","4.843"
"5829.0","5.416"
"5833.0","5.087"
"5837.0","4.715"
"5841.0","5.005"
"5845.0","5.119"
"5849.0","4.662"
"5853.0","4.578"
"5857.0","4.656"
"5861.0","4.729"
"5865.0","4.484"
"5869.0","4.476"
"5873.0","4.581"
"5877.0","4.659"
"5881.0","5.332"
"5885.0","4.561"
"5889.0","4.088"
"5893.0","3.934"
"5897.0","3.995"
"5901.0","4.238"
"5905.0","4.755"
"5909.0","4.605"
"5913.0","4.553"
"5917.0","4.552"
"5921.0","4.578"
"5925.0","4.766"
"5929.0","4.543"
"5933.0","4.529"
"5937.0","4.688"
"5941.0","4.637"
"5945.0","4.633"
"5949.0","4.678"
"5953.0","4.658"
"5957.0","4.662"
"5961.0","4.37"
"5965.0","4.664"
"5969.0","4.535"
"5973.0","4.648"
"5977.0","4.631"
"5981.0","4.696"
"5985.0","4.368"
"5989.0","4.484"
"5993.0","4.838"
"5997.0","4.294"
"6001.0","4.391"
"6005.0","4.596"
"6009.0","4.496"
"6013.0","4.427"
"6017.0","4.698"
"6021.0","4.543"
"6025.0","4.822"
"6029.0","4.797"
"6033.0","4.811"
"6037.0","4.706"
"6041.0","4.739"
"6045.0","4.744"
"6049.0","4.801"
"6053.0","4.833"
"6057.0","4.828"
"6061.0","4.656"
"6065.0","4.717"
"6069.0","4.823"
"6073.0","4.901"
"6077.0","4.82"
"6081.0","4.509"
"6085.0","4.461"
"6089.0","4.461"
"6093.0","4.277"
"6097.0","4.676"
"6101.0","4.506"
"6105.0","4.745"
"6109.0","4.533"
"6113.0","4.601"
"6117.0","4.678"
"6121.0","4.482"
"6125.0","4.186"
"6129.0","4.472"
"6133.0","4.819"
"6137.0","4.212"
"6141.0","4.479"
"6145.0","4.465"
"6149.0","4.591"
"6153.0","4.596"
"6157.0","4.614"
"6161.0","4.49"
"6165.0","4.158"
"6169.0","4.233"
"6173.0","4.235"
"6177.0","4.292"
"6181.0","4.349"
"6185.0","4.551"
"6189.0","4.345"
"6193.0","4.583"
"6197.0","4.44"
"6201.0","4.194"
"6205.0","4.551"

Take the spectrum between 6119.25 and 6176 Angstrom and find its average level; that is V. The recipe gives 4.43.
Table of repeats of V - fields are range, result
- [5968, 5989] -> 4.57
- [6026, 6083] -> 4.76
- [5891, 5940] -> 4.48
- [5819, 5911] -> 4.68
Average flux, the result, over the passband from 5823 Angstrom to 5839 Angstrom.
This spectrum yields 5.02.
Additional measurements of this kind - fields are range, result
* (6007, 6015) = 4.46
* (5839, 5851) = 4.93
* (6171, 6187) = 4.36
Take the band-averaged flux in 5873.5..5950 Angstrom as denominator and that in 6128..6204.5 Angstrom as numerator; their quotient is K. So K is 0.98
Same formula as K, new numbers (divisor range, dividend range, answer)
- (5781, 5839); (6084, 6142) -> 0.92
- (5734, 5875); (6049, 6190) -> 0.96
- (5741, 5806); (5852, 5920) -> 0.98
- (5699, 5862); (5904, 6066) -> 0.98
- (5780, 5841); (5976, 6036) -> 0.94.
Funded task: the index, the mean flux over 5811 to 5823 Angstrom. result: 5.03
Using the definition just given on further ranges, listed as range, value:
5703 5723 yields 4.76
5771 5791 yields 4.77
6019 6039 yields 4.74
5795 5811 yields 4.75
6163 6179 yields 4.23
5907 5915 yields 4.58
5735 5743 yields 4.71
